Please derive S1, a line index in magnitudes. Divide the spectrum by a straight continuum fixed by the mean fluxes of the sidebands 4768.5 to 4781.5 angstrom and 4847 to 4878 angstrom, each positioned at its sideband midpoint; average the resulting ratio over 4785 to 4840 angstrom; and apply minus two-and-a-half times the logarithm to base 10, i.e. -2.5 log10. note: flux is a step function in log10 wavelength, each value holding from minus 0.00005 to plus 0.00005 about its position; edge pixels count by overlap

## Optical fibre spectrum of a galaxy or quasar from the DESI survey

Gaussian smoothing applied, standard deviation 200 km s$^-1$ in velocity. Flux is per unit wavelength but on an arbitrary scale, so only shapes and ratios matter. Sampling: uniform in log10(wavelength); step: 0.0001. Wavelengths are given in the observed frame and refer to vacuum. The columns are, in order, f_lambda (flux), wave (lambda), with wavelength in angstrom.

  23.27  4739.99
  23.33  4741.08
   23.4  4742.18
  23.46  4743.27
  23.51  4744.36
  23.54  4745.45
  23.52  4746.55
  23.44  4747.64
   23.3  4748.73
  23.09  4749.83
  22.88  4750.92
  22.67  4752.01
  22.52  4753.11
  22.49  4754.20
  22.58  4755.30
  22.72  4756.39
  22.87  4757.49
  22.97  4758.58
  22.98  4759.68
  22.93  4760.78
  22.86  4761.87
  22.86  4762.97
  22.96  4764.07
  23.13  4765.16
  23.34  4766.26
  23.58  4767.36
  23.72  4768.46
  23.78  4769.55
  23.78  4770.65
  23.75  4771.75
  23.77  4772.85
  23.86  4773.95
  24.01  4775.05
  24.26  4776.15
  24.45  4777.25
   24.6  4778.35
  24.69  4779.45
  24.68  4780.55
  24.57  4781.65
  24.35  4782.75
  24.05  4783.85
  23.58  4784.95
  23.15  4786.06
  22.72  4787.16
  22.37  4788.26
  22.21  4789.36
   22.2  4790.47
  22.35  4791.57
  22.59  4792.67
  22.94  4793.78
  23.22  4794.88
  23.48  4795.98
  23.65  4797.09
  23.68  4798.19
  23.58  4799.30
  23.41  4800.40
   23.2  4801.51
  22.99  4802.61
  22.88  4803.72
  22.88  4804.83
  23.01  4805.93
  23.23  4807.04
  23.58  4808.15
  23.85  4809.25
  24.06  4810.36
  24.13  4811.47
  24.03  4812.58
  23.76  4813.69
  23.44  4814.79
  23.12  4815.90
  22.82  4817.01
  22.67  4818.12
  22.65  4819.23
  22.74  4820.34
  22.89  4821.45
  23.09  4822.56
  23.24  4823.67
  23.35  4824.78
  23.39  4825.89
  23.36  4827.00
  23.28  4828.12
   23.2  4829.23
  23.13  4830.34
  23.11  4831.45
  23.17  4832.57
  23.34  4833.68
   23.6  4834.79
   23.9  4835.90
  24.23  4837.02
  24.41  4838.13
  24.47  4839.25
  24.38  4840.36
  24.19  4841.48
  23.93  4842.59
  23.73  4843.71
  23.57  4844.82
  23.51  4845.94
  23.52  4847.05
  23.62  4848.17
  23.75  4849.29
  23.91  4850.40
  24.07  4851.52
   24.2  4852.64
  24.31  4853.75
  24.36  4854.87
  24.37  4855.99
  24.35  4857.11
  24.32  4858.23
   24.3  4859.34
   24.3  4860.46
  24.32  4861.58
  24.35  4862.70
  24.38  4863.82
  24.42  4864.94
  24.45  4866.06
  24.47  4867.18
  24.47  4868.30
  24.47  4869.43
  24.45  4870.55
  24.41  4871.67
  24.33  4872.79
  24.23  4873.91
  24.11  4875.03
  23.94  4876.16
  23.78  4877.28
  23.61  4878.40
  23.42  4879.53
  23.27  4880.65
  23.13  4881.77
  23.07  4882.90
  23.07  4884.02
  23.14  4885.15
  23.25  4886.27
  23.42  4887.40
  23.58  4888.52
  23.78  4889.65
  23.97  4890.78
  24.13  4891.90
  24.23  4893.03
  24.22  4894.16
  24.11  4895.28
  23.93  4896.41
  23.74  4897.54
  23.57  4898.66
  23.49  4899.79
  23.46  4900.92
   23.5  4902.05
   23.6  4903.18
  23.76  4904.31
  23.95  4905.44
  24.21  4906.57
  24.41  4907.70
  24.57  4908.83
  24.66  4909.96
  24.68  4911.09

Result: 0.04 mag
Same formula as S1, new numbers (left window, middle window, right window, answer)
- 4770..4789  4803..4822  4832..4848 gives 0.03 mag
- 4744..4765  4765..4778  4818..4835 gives -0.04 mag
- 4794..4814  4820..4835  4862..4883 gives 0.02 mag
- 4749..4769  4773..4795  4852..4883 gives -0.02 mag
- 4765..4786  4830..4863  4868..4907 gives 0.00 mag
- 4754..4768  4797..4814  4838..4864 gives 0.00 mag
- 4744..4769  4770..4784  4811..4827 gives -0.05 mag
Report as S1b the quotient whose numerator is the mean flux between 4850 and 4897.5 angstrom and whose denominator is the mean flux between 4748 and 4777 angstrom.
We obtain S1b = 1.03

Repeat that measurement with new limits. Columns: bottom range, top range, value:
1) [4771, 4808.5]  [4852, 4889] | 1.02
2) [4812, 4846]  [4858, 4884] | 1.03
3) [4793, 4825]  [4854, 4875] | 1.05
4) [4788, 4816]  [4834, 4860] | 1.03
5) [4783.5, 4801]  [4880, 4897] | 1.02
